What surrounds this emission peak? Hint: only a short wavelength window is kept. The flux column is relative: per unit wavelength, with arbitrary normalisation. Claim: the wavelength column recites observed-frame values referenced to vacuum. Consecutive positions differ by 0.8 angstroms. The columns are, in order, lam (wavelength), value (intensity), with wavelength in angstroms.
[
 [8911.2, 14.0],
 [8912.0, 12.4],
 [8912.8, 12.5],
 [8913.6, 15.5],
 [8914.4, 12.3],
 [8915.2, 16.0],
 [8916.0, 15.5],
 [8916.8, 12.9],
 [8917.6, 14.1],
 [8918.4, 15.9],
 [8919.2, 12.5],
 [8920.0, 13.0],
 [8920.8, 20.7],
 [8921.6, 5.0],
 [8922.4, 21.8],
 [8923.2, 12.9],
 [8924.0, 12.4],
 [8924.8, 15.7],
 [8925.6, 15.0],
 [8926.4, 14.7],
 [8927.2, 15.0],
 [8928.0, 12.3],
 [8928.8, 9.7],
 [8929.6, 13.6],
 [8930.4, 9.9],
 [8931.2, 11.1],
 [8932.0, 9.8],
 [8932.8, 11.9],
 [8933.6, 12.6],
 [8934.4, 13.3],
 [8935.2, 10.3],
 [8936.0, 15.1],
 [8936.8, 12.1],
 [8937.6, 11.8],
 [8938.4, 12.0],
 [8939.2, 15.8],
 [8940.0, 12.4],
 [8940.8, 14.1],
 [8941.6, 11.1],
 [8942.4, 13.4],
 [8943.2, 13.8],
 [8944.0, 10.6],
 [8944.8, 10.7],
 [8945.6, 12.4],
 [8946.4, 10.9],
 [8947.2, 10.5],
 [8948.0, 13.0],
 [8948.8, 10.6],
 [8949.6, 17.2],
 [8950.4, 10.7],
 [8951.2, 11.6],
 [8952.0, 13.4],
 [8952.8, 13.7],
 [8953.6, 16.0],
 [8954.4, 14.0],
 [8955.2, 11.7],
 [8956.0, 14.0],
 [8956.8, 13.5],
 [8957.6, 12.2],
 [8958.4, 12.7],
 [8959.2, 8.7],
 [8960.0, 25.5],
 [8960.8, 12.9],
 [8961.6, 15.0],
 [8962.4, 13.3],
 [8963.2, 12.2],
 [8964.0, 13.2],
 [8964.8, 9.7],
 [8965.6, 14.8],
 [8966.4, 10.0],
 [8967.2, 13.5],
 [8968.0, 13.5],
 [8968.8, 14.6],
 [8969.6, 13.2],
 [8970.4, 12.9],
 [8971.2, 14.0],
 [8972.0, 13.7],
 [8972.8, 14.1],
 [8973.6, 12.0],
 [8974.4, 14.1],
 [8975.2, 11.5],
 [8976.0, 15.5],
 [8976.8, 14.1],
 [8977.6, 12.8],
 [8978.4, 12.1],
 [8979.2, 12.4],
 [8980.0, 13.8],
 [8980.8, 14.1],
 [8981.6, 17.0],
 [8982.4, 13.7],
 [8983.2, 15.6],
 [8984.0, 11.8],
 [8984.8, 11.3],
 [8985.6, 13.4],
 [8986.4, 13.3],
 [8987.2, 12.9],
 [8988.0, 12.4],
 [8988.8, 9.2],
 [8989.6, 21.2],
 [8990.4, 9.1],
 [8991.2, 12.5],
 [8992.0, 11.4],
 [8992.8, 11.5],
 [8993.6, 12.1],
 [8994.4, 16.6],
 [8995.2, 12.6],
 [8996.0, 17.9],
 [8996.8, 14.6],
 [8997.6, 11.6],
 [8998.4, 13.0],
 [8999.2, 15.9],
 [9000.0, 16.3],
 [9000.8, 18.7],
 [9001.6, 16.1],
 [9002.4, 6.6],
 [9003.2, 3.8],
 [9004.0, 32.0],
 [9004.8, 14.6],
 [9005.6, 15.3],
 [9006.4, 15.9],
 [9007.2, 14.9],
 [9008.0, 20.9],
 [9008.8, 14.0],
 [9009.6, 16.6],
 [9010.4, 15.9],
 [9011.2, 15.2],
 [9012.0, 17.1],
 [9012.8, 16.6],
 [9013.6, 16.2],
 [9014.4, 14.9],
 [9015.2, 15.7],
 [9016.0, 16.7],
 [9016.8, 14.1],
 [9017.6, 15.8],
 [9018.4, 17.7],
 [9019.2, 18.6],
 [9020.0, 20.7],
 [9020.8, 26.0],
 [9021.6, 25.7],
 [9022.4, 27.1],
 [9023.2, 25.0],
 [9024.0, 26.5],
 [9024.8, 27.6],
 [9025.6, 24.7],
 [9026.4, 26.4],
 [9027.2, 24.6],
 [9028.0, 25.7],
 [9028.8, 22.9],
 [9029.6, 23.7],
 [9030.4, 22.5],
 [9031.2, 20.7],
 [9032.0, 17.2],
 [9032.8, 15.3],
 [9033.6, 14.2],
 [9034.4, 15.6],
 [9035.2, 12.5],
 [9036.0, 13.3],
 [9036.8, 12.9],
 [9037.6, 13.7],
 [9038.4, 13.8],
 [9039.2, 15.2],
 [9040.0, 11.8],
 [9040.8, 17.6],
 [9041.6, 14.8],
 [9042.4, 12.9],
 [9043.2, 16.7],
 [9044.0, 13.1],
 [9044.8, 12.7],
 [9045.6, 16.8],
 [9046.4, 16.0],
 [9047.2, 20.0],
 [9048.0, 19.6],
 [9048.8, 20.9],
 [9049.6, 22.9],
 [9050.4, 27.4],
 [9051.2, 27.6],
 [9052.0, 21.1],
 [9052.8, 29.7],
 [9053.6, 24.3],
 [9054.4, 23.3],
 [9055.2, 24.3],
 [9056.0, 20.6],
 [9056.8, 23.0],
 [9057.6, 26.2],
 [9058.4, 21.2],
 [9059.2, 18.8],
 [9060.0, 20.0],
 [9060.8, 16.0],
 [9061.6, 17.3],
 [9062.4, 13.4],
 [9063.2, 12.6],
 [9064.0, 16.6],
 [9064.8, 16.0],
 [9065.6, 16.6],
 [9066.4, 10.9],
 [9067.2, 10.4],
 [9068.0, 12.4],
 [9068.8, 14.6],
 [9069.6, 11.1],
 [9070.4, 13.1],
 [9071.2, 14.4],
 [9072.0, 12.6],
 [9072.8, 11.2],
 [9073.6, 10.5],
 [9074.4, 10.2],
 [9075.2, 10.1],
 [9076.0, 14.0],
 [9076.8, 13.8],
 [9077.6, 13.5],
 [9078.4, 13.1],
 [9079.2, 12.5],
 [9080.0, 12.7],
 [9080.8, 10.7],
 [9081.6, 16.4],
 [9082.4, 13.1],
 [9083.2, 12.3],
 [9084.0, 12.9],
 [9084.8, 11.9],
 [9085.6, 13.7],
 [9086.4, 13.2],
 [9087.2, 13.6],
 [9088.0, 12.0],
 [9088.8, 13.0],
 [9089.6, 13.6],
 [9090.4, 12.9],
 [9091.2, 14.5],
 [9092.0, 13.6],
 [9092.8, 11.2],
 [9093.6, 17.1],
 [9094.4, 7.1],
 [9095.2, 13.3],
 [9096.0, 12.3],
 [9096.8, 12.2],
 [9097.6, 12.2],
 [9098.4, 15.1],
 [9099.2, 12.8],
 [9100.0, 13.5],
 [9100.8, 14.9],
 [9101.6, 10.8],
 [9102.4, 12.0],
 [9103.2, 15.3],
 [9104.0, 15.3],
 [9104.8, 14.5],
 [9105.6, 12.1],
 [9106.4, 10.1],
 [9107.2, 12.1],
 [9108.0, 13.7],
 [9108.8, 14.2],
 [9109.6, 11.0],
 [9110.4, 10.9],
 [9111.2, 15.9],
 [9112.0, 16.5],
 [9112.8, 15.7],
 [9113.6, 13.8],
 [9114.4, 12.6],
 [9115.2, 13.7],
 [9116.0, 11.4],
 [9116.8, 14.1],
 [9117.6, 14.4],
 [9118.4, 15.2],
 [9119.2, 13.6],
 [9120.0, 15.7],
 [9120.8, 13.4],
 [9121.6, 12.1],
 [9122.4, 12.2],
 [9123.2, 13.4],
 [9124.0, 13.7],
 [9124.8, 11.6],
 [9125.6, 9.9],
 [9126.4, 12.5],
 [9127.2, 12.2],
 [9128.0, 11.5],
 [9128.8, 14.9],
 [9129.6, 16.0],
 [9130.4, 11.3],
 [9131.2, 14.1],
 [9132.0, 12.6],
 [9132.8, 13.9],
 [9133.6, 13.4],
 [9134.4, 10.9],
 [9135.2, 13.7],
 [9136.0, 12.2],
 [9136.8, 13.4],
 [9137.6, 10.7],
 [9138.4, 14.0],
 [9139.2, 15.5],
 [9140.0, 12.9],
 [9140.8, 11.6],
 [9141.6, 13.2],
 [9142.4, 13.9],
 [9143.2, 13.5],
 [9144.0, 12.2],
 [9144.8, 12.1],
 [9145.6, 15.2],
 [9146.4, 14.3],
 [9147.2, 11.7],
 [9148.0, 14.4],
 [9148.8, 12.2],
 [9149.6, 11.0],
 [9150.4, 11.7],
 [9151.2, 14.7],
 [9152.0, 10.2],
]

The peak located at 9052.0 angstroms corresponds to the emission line [N II] 6583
